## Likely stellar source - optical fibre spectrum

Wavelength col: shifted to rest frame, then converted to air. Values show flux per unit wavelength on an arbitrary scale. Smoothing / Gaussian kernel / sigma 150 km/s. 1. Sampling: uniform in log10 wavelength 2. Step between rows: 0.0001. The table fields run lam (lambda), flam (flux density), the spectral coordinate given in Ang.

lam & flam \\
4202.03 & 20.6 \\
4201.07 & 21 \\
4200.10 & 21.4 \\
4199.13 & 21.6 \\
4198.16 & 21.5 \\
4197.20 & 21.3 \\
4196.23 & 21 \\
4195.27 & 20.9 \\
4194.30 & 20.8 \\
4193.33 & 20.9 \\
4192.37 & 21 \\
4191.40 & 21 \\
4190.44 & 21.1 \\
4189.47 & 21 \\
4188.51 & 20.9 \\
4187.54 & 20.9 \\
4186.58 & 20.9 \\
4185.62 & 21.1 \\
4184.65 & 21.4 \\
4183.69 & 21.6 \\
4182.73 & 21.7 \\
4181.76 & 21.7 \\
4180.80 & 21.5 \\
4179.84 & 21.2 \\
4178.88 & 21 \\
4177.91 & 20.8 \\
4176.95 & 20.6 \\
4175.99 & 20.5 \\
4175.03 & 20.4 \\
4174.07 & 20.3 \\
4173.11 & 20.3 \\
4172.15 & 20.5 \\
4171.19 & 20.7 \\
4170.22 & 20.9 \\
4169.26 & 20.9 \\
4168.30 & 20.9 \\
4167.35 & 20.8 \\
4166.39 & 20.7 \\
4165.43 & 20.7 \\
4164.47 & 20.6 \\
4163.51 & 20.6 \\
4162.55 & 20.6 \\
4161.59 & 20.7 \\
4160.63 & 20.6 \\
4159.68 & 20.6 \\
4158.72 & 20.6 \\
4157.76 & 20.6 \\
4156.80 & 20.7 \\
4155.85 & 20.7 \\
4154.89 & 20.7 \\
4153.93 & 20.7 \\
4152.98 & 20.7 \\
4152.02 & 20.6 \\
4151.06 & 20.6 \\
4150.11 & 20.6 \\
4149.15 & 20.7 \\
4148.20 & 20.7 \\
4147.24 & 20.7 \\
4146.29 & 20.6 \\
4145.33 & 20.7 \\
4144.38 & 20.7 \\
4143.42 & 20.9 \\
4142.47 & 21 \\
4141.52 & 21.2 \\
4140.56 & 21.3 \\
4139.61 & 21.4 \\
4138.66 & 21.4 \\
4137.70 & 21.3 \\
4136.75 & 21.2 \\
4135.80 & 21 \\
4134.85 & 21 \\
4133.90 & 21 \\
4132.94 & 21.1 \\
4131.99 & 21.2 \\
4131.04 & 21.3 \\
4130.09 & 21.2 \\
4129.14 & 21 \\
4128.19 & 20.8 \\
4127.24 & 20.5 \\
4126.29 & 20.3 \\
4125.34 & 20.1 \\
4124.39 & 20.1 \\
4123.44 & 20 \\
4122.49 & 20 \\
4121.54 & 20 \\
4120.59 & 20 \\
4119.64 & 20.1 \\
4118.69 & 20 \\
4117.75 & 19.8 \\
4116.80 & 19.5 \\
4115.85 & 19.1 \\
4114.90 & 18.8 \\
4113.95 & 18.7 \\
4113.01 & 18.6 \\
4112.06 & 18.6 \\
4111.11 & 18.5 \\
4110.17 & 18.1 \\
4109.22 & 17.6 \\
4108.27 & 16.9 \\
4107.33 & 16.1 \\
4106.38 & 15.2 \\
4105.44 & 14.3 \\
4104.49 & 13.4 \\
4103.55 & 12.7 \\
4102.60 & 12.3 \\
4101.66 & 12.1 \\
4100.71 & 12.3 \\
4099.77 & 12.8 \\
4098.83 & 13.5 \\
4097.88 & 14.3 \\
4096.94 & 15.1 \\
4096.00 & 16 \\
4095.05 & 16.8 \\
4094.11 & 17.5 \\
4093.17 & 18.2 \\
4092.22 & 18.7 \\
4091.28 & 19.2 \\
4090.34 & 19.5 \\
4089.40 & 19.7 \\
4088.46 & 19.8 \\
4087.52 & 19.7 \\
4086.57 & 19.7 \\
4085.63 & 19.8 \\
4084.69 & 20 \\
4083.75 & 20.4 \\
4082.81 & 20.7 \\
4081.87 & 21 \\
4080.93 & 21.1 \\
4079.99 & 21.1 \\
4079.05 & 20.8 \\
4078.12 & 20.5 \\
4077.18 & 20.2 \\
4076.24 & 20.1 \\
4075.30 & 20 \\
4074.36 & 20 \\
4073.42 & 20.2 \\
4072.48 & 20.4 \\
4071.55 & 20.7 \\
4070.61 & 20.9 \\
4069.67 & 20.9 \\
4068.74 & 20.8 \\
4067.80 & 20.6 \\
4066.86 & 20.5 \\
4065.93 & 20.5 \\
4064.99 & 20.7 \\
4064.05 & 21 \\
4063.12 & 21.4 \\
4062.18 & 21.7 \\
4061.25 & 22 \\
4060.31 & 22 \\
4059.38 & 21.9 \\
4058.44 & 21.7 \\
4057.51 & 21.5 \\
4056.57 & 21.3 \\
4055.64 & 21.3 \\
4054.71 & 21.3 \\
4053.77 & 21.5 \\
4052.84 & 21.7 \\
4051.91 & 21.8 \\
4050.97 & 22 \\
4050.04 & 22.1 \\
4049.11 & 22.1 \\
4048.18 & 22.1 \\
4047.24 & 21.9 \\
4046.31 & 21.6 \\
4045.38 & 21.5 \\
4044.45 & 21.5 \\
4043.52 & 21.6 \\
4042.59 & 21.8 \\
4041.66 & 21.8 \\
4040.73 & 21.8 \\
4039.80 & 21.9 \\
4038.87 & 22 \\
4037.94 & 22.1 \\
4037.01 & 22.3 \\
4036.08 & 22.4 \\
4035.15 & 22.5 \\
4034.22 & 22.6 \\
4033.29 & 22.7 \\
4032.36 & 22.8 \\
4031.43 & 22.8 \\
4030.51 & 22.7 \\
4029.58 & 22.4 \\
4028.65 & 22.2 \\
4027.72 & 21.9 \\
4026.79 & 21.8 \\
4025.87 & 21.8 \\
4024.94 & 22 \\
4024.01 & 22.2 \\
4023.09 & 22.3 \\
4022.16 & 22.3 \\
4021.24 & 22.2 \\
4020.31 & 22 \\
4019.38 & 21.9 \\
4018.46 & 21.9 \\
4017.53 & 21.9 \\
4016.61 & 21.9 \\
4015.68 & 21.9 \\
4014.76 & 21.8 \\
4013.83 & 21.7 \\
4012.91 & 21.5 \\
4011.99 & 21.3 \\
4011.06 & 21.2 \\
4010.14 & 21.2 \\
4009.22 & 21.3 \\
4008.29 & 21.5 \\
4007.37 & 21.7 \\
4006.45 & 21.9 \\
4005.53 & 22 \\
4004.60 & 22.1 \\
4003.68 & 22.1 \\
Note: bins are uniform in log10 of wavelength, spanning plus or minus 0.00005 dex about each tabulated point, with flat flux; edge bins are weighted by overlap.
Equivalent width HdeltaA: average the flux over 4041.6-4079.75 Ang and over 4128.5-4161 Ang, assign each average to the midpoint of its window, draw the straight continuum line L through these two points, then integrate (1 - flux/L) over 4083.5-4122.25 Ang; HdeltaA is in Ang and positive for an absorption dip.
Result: 6.7 Ang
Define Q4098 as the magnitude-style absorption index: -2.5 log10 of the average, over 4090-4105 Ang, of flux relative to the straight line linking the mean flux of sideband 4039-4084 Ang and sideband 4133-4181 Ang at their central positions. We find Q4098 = 0.35 mag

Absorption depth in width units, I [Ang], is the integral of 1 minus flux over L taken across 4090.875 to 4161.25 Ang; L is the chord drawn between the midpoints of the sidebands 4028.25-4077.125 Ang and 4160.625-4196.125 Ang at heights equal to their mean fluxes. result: 7.1 Ang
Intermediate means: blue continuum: 21.6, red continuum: 20.9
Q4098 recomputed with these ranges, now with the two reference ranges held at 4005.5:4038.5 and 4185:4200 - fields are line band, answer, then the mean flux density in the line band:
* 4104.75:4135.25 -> 0.11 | 19.3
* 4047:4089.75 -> 0.04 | 20.9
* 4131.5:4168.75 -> 0.02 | 20.8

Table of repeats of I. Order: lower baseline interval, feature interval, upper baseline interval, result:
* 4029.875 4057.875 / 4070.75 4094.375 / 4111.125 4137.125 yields 1.24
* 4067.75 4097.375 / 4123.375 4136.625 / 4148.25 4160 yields -0.31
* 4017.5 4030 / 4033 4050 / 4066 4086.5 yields -0.38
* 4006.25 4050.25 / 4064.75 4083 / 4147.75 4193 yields 0.86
